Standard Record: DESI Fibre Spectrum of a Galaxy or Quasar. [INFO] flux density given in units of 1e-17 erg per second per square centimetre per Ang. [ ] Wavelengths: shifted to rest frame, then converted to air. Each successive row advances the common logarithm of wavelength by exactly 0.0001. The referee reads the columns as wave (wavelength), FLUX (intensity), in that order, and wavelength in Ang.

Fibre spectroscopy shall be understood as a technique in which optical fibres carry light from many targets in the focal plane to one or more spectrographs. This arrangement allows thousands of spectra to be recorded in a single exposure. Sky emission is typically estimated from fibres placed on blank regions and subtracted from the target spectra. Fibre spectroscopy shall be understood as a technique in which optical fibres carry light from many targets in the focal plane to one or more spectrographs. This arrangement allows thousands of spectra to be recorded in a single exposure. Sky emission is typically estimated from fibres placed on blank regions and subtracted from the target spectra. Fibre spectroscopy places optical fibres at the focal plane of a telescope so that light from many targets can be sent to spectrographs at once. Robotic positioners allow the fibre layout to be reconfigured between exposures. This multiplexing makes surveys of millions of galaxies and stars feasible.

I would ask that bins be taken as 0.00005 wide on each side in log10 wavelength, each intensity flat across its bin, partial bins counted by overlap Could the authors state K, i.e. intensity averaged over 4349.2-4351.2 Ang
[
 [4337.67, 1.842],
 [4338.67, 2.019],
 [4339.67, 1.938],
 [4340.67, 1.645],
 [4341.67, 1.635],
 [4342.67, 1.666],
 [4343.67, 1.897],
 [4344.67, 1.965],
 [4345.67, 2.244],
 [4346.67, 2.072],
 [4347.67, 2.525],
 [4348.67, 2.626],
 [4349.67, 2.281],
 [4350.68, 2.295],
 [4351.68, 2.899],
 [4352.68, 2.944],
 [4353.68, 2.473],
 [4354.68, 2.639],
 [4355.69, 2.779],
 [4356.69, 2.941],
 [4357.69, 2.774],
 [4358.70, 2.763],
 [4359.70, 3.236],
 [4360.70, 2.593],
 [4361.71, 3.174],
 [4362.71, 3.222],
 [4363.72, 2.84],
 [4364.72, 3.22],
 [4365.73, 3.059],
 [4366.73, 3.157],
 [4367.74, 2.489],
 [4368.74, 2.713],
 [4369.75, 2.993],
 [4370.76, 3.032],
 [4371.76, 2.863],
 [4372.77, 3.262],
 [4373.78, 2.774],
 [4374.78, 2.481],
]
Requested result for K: 2.29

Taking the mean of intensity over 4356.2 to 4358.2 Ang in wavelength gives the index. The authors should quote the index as 2.85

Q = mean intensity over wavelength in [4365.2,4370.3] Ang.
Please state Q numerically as 2.88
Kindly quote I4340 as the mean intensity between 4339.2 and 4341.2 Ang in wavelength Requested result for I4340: 1.79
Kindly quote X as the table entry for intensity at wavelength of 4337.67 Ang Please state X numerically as 1.842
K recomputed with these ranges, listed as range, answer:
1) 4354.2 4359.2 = 2.78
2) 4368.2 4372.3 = 2.9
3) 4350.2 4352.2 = 2.61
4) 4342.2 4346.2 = 1.95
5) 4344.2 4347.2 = 2.1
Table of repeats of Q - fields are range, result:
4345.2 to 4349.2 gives 2.37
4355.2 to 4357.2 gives 2.87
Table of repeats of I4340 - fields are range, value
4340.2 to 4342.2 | 1.64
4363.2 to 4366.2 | 3.03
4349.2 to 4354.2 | 2.58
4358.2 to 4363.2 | 3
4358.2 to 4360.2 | 3.01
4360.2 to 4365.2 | 3.01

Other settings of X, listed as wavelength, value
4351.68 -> 2.899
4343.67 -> 1.897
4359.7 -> 3.236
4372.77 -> 3.262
